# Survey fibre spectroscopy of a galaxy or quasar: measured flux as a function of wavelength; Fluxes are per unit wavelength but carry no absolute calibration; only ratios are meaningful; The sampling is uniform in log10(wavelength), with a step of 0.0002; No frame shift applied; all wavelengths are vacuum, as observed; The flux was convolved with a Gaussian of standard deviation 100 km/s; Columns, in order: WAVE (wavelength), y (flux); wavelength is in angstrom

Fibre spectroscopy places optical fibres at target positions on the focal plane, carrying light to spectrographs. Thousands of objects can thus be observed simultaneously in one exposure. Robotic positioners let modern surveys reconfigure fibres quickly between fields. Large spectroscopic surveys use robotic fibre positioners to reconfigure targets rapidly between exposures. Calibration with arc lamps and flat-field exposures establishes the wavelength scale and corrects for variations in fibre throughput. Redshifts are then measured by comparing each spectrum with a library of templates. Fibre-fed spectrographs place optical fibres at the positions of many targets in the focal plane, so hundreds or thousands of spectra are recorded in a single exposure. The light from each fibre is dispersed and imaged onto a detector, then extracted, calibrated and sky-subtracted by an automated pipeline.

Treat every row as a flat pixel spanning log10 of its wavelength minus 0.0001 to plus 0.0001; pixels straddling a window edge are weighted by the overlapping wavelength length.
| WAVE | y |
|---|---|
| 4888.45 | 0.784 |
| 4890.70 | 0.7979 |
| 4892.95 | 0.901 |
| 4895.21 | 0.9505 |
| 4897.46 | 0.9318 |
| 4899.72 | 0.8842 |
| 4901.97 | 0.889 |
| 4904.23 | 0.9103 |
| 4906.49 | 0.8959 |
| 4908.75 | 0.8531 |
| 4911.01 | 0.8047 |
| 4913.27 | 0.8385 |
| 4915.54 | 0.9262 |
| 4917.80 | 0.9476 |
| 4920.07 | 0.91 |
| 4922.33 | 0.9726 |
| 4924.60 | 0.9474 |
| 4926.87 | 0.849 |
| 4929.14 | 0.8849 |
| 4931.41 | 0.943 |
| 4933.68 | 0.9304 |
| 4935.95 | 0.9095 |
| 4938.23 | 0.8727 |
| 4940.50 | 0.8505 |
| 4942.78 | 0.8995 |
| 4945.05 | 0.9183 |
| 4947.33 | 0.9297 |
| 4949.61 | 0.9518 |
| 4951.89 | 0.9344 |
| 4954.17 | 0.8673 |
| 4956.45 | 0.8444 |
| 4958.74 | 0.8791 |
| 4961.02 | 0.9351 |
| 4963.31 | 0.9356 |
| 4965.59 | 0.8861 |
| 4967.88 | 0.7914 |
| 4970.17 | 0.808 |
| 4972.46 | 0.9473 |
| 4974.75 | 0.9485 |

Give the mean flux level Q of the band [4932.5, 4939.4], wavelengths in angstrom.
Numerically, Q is 0.904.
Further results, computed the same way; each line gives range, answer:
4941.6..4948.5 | 0.916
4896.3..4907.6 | 0.903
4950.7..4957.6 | 0.882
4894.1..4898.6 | 0.941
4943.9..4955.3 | 0.921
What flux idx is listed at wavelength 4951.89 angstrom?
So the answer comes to 0.9344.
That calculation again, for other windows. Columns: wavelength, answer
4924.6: 0.9474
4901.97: 0.889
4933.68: 0.9304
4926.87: 0.849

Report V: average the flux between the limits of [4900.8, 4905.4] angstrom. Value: 0.9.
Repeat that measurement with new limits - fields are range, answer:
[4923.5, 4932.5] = 0.906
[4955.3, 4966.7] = 0.896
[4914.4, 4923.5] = 0.939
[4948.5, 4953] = 0.943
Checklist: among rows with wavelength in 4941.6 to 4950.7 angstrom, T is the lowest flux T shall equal 0.8995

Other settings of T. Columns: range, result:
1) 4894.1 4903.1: 0.8842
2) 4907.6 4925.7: 0.8047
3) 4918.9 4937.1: 0.849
